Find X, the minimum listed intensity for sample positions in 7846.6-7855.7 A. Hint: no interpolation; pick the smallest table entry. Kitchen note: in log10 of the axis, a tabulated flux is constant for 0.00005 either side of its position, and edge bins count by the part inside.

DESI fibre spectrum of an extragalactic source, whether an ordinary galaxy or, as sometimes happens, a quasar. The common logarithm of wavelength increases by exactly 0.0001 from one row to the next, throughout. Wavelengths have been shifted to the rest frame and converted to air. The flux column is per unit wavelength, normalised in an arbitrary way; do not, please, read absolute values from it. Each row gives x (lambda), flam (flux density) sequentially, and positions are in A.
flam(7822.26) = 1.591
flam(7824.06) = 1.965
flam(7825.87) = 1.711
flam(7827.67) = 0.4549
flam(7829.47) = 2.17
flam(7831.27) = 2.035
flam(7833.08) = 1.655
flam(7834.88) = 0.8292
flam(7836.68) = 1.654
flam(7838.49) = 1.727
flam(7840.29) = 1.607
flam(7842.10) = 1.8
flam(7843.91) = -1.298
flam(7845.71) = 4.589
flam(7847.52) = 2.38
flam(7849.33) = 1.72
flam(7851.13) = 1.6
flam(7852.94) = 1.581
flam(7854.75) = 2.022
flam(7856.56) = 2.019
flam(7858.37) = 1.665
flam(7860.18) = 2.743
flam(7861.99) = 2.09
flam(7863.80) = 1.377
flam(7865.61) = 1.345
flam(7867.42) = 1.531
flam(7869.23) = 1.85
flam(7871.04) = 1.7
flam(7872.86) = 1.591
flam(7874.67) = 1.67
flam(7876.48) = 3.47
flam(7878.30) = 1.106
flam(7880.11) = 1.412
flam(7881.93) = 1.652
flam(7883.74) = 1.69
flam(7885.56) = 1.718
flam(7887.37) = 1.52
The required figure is 1.581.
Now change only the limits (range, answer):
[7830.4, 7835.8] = 0.8292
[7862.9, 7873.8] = 1.345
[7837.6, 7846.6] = -1.298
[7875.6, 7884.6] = 1.106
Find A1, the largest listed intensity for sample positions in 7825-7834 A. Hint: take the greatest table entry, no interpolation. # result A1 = 2.17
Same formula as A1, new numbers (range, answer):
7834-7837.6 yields 1.654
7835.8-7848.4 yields 4.589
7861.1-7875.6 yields 2.09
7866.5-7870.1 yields 1.85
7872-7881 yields 3.47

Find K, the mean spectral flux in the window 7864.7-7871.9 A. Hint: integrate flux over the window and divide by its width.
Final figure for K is 1.61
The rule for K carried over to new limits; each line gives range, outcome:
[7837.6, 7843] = 1.71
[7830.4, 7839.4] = 1.58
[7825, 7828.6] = 1.09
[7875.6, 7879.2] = 2.28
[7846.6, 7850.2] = 2.06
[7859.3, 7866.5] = 1.89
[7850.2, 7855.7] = 1.74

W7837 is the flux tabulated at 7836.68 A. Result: 1.654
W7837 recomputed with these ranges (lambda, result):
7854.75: 2.022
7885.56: 1.718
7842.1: 1.8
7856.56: 2.019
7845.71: 4.589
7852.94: 1.581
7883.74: 1.69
